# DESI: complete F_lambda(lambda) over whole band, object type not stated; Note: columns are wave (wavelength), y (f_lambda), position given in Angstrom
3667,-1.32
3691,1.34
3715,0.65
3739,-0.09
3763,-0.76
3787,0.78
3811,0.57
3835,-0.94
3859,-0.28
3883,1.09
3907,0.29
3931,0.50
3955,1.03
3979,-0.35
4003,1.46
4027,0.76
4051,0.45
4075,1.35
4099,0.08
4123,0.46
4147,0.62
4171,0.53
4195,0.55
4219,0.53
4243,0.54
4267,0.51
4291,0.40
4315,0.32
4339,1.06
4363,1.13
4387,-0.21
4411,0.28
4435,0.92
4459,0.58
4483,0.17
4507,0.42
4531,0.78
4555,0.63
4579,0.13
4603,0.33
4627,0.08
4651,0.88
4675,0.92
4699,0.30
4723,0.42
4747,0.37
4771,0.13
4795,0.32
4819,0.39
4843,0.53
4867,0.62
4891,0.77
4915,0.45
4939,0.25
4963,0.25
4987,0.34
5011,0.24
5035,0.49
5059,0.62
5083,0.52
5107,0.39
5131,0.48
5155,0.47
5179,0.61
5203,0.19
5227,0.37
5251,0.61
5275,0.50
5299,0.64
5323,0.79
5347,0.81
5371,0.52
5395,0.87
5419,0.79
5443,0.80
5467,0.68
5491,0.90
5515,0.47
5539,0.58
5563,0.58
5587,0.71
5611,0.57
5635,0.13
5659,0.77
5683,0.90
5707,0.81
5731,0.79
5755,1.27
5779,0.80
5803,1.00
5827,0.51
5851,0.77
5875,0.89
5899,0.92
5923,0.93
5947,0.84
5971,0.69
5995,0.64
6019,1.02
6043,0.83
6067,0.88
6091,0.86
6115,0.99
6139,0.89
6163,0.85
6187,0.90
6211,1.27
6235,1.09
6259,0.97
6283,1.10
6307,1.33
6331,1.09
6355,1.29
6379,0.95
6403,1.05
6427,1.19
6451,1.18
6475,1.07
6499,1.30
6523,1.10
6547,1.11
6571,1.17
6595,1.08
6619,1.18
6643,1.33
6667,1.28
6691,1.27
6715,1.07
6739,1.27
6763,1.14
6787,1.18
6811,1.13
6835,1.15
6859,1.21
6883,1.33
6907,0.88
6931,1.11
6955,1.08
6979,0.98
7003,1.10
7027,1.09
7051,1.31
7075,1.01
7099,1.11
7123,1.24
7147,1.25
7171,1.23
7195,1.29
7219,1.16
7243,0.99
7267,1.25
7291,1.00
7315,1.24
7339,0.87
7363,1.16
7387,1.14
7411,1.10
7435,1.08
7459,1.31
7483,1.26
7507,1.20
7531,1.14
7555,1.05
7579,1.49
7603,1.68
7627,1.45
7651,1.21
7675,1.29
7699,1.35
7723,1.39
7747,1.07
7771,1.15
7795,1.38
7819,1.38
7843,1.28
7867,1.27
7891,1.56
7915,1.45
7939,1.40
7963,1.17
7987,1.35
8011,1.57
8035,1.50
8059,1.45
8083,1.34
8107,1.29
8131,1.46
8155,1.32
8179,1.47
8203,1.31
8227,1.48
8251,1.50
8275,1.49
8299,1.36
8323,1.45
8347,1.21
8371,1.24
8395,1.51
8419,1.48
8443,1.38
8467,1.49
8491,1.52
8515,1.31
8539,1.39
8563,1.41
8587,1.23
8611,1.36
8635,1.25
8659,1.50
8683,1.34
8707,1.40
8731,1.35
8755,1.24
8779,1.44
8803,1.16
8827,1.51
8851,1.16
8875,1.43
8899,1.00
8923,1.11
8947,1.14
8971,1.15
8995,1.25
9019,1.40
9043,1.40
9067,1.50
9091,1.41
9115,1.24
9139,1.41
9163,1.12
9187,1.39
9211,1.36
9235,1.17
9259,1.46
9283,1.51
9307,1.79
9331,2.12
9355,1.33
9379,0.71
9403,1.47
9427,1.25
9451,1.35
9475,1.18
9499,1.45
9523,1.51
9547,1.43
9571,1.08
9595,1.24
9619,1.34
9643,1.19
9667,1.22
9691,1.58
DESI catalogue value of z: 0.417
